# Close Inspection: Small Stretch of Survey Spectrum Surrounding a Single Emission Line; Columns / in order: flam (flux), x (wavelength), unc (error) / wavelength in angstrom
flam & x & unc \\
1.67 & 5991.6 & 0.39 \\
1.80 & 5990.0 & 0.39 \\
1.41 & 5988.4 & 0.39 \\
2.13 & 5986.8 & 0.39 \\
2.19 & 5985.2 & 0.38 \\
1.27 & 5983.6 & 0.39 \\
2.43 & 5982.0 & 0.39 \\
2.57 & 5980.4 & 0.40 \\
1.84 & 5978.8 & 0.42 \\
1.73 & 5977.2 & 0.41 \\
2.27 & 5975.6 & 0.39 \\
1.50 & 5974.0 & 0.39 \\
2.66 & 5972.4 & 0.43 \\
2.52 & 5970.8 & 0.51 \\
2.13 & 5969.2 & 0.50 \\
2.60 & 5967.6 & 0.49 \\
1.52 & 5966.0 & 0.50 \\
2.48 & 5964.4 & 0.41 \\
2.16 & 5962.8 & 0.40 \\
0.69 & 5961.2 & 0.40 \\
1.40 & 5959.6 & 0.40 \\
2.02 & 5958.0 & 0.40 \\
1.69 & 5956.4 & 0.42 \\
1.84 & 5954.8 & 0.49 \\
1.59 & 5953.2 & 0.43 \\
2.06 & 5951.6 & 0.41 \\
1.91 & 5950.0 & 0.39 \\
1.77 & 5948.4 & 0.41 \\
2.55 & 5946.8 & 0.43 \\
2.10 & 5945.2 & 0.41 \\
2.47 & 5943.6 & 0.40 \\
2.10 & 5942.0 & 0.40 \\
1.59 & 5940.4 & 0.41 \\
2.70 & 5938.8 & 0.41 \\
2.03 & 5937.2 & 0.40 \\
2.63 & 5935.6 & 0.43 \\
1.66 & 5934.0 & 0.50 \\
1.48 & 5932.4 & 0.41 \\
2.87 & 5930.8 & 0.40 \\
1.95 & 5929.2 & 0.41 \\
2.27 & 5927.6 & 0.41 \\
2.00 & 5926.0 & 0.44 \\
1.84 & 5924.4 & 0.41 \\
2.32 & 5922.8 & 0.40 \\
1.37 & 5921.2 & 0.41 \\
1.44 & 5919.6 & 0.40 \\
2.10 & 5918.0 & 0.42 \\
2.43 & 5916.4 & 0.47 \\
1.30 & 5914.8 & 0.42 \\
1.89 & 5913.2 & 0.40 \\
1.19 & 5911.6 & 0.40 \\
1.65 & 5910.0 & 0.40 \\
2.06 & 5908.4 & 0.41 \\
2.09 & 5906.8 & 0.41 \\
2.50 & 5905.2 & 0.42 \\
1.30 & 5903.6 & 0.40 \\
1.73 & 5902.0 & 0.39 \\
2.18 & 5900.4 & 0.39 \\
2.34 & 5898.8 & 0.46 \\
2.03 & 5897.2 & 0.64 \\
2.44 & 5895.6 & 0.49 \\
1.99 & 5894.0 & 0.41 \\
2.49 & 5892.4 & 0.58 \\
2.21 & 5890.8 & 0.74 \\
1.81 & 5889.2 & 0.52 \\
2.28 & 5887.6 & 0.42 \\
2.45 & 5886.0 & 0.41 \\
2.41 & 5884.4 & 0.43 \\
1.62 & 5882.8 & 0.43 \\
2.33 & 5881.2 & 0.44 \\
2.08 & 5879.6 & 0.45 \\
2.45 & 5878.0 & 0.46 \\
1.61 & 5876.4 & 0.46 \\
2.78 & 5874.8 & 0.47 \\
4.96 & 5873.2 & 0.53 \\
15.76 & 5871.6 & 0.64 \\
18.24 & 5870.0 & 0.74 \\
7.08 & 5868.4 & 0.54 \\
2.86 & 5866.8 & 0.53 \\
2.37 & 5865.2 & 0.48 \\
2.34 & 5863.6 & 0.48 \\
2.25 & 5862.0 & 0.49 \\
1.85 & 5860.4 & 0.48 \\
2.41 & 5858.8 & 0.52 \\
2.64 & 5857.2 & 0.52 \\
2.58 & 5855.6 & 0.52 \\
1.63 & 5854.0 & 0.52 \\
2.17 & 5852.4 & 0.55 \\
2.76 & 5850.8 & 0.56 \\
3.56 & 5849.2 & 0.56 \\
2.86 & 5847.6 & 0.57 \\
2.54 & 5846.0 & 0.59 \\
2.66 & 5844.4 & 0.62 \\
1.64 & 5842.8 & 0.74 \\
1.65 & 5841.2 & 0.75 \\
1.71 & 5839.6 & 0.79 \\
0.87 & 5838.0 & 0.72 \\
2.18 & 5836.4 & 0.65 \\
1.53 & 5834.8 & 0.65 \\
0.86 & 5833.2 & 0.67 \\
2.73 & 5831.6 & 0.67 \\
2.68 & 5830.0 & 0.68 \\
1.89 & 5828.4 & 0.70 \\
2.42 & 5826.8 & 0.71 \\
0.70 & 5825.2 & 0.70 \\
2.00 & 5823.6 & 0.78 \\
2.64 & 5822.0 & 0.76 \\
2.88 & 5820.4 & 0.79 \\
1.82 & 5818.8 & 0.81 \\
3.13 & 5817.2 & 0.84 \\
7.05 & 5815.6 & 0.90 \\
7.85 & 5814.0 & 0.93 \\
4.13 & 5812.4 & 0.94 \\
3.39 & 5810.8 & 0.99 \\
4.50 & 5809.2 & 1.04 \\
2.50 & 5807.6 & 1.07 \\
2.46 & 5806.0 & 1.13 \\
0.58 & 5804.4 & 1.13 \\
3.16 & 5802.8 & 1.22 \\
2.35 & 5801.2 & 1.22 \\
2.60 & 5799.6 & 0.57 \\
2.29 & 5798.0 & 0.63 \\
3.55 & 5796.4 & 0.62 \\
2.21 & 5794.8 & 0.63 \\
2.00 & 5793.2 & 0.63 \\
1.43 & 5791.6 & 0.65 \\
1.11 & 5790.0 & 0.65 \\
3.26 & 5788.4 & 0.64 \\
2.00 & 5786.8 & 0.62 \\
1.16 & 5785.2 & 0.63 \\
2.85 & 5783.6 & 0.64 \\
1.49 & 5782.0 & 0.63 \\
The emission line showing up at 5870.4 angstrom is [O III] 5007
